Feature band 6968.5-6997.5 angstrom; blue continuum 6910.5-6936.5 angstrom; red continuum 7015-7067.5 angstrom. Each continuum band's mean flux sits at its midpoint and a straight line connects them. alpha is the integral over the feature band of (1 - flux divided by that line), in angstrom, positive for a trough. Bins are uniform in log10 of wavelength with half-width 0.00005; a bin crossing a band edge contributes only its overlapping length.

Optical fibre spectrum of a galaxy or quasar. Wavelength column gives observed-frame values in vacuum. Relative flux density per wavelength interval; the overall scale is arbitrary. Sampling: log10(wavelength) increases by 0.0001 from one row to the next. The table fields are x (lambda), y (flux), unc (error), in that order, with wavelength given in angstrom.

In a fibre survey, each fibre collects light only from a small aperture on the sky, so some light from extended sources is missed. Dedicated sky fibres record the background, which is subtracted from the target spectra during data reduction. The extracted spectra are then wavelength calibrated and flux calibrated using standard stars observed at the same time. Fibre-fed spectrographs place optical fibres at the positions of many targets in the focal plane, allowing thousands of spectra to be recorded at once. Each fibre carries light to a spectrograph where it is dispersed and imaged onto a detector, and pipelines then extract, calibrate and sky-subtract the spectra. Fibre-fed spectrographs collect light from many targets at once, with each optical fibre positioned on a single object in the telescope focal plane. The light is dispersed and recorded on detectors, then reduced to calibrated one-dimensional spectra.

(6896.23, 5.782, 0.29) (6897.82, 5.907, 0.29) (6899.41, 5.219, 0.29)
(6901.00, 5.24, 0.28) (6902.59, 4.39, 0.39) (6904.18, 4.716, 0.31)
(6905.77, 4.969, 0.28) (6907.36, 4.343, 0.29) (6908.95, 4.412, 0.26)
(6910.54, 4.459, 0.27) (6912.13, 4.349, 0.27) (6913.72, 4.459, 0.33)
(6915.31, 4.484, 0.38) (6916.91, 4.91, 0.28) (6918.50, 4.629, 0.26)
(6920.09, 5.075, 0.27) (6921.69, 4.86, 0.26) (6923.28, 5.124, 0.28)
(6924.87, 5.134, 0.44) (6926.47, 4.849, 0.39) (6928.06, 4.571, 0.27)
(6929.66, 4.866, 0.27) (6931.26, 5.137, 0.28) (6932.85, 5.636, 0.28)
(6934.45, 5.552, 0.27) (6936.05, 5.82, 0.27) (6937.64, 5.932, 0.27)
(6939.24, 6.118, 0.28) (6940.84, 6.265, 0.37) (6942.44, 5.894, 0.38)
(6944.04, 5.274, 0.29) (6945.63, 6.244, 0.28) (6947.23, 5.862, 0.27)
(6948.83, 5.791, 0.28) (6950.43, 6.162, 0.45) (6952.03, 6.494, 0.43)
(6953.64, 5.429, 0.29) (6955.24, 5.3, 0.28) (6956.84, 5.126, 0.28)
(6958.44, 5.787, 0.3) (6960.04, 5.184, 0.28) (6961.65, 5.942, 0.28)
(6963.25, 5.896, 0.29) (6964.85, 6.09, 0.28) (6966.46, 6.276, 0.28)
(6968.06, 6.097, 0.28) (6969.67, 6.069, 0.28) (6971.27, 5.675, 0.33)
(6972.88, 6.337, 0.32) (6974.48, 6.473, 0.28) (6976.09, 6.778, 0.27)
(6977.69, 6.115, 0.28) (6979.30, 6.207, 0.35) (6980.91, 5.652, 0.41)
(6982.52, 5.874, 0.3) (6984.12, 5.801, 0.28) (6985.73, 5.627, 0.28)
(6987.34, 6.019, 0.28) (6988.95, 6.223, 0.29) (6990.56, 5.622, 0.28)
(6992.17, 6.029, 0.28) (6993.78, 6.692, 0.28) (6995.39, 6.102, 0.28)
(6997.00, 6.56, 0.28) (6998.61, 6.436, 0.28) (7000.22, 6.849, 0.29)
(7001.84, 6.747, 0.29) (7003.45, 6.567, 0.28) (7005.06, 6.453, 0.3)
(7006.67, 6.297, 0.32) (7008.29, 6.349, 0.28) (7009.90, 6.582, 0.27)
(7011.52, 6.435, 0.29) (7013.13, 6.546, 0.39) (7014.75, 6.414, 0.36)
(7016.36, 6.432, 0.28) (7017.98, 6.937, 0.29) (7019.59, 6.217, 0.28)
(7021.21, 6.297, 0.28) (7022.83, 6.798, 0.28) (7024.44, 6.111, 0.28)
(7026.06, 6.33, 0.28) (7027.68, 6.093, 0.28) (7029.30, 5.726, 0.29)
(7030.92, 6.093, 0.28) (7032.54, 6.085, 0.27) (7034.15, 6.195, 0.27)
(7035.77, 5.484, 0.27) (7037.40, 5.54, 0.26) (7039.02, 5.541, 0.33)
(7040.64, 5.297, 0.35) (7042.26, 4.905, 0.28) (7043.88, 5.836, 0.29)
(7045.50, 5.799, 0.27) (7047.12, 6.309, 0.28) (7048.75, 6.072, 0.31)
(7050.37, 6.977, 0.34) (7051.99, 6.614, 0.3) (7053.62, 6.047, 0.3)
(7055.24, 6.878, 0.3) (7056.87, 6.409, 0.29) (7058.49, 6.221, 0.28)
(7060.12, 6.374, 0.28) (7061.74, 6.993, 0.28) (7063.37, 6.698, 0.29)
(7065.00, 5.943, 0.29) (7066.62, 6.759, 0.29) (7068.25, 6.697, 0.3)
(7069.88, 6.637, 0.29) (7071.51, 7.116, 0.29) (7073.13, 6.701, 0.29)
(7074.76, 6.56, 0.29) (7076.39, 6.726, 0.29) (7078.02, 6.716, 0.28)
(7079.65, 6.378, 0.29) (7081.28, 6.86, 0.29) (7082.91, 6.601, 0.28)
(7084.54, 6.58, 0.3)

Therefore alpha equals -2.7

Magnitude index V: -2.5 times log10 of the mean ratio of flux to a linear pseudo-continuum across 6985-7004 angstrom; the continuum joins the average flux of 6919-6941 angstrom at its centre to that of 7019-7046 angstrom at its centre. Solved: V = -0.109 mag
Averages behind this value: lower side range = 5.32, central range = 6.29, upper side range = 5.9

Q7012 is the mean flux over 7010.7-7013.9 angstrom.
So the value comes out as 6.49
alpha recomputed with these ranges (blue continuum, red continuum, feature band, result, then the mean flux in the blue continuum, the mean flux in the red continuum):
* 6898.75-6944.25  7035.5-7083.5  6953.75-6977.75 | -2.0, 5.06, 6.33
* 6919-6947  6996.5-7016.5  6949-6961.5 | 0.2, 5.43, 6.51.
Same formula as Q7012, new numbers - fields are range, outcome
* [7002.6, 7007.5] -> 6.44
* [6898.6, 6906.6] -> 4.9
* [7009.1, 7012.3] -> 6.5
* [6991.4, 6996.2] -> 6.28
